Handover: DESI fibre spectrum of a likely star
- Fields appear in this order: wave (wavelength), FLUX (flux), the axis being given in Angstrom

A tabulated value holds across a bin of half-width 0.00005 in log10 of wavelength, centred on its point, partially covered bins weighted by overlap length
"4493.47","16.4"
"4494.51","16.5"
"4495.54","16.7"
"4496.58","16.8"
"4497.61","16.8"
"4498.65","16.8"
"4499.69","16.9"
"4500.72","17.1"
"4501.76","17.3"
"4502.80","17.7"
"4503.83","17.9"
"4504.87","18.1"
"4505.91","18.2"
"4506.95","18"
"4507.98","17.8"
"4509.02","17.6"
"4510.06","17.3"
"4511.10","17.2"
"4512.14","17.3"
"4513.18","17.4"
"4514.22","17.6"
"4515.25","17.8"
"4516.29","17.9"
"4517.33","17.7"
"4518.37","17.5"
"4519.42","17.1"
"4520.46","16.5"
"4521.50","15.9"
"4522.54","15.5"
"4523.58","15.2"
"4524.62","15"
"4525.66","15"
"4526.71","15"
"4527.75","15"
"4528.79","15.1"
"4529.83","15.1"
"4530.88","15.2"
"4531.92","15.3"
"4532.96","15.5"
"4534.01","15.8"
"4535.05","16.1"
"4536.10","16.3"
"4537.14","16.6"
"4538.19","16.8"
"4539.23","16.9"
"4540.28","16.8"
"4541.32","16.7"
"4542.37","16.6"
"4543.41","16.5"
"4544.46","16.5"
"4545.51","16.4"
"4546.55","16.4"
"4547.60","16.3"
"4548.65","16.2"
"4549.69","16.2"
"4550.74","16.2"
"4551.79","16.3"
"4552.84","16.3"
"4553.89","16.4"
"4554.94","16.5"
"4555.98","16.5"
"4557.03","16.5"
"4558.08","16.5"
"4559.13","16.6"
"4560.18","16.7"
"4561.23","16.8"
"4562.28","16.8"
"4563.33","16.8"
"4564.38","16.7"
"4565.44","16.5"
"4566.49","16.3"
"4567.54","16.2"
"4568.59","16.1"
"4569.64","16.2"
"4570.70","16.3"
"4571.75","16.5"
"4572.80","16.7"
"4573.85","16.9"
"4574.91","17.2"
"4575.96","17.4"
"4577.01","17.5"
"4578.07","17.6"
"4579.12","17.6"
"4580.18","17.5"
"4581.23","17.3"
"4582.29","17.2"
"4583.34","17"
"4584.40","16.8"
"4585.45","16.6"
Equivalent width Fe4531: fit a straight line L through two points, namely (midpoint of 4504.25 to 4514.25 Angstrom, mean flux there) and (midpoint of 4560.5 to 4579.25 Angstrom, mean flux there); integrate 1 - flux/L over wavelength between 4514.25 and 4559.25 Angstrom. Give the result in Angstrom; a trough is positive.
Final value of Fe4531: 2.6 Angstrom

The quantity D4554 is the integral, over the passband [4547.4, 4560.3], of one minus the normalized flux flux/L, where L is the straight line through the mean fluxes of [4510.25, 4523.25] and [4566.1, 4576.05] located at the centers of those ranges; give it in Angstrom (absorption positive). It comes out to 0.3 Angstrom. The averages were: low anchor 17.1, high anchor 16.6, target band 16.4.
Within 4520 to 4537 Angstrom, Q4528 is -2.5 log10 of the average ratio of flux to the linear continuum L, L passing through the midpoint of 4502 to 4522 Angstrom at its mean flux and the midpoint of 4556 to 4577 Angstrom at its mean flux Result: 0.12 mag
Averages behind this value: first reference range 17.5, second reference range 16.6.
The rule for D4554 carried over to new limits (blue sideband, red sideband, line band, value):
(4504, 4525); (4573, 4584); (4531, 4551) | 1.06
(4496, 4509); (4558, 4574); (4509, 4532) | 1.13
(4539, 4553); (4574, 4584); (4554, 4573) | 0.46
